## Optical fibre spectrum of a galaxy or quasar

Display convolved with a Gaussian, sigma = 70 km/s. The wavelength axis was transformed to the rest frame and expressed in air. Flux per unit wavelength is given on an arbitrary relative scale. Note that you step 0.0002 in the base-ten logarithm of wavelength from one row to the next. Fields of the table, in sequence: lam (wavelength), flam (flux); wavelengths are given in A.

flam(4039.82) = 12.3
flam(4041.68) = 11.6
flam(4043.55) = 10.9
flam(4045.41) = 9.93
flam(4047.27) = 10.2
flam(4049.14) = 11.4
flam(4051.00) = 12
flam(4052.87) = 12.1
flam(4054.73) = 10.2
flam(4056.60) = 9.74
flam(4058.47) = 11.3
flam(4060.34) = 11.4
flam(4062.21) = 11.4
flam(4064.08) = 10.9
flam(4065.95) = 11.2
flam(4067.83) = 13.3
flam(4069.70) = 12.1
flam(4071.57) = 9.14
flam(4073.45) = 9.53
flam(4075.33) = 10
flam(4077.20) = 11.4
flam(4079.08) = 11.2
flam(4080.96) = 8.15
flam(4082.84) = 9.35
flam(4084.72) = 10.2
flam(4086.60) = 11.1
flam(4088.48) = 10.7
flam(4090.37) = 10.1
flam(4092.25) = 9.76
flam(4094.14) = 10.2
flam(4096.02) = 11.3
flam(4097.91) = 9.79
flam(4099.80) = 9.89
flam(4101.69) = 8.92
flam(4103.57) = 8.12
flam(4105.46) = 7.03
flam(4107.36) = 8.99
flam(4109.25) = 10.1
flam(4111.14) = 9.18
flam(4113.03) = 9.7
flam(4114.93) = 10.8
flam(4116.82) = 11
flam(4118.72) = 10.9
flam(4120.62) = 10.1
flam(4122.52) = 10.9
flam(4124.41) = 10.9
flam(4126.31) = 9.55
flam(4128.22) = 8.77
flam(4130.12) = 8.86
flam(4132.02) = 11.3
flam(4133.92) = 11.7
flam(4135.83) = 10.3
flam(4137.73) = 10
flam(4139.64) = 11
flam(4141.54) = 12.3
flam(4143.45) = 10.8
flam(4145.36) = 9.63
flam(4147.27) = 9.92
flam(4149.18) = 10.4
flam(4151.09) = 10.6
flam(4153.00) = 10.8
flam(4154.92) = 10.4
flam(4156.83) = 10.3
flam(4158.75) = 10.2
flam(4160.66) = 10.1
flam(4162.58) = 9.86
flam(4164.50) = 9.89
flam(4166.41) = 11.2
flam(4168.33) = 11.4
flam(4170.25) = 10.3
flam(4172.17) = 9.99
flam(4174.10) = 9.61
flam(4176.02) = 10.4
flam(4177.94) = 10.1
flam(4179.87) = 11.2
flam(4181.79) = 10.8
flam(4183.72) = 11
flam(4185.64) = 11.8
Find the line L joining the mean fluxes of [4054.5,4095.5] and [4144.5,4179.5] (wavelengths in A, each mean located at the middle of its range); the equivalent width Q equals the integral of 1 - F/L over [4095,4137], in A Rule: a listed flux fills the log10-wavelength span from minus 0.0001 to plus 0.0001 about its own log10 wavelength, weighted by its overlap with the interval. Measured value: 2.12 A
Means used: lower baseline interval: 10.6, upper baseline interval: 10.3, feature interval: 9.92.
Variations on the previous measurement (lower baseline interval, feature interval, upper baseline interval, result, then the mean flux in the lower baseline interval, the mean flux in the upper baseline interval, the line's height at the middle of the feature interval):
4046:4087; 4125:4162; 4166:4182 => 0.8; 10.8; 10.5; 10.6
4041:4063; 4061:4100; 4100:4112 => -2.8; 11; 8.8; 9.84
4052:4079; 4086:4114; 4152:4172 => 3.0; 11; 10.4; 10.8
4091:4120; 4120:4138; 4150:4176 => -0.5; 9.72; 10.4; 9.98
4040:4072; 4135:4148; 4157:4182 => 0.0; 11.2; 10.4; 10.6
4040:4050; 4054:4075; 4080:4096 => -0.8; 10.9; 10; 10.5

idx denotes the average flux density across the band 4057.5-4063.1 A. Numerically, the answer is 11.4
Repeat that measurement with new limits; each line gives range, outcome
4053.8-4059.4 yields 10.4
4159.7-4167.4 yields 10.3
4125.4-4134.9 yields 10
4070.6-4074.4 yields 9.35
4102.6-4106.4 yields 7.61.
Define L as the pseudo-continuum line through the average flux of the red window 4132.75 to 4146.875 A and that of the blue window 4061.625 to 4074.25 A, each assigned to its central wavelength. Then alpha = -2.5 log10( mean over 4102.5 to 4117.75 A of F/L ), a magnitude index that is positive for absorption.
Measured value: 0.17 mag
